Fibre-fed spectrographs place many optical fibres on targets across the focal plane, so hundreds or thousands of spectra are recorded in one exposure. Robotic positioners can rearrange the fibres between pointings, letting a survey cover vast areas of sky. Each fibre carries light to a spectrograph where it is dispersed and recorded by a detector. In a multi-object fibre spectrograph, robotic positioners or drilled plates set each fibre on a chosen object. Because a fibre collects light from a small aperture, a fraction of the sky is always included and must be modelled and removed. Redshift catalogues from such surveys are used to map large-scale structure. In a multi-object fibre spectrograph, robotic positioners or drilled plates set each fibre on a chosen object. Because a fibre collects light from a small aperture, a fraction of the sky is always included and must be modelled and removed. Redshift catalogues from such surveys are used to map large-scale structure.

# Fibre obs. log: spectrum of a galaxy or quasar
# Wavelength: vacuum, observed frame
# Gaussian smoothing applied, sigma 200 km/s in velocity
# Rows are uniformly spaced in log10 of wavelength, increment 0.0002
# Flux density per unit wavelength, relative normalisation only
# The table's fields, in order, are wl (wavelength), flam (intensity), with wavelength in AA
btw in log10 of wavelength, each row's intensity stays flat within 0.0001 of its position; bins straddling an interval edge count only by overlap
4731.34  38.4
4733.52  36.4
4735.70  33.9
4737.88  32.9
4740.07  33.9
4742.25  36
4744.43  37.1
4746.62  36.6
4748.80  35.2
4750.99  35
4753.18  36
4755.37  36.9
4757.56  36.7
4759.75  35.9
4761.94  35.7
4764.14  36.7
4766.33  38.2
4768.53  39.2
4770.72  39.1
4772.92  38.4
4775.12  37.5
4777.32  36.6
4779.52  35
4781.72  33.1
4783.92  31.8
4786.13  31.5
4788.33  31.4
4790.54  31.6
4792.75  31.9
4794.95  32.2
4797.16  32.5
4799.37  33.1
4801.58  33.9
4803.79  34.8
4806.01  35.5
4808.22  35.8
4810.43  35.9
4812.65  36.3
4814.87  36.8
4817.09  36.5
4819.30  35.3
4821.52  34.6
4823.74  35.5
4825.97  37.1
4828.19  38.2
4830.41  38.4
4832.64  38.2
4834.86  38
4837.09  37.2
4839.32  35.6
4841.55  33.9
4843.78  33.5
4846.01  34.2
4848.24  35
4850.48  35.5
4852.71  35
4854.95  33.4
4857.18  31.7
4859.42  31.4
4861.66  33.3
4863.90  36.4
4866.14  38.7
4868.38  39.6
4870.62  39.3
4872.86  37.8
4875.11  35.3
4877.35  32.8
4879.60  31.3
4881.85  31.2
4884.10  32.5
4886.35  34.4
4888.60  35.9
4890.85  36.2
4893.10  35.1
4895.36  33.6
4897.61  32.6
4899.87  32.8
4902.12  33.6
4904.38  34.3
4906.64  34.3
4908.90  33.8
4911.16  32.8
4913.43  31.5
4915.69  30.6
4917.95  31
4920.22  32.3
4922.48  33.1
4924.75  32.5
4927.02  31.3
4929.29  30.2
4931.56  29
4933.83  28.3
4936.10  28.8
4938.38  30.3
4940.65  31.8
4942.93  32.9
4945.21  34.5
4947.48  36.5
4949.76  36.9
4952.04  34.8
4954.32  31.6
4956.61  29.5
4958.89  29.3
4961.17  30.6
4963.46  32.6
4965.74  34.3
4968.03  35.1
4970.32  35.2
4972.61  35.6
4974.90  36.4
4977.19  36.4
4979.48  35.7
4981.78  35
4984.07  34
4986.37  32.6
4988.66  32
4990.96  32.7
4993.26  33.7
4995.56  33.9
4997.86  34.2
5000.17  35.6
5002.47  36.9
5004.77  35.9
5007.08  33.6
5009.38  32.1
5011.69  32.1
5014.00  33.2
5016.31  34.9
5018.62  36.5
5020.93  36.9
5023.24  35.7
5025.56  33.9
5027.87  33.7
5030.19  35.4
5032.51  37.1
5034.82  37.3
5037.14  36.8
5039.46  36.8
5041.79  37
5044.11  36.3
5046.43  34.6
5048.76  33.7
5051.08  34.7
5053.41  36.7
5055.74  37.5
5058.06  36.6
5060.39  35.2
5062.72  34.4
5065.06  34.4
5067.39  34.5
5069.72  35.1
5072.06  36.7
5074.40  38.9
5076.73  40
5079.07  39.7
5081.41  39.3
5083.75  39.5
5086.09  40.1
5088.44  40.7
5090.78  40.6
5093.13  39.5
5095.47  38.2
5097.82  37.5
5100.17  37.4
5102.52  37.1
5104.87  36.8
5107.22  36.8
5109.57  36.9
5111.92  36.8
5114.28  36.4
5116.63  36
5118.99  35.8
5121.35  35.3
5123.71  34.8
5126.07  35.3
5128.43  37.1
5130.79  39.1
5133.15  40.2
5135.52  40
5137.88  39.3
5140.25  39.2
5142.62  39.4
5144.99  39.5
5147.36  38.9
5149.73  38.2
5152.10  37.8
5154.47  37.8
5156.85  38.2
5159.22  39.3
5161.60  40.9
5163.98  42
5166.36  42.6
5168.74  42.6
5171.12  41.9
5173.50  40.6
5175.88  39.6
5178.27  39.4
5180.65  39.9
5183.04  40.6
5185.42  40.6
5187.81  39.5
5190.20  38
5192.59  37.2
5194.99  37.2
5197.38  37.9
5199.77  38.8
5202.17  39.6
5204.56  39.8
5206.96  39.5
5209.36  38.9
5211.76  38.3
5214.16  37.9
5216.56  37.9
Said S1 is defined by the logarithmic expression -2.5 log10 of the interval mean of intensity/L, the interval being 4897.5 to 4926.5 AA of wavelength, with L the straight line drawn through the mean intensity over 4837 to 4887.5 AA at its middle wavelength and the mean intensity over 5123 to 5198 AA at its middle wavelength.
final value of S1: 0.09 mag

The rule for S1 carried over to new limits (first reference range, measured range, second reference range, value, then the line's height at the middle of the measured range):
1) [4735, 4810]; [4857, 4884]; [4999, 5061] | 0.009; 35.2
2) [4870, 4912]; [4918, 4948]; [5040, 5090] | 0.108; 34.8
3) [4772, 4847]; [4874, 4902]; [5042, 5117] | 0.063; 35.7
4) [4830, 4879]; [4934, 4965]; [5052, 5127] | 0.127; 36.2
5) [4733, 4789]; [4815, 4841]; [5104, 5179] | -0.016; 36.2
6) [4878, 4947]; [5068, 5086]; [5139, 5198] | -0.041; 37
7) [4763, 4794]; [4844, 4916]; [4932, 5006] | 0.000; 34.3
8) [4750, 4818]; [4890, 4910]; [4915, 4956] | -0.041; 32.8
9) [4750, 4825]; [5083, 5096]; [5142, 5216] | -0.039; 38.5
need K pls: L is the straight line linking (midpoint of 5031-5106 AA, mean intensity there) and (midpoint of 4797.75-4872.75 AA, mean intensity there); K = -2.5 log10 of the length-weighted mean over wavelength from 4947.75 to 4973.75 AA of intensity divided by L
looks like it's 0.10 mag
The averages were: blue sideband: 35.7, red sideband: 37.2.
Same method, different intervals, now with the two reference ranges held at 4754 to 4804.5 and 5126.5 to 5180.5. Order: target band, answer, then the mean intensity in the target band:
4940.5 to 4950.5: 0.07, 34.7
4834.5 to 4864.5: 0.04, 34.4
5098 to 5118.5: 0.07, 36.8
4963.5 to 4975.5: 0.07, 35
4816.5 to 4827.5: -0.01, 35.9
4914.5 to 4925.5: 0.15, 31.9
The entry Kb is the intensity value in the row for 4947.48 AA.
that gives 36.5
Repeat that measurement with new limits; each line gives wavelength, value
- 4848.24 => 35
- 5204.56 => 39.8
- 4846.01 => 34.2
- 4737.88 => 32.9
